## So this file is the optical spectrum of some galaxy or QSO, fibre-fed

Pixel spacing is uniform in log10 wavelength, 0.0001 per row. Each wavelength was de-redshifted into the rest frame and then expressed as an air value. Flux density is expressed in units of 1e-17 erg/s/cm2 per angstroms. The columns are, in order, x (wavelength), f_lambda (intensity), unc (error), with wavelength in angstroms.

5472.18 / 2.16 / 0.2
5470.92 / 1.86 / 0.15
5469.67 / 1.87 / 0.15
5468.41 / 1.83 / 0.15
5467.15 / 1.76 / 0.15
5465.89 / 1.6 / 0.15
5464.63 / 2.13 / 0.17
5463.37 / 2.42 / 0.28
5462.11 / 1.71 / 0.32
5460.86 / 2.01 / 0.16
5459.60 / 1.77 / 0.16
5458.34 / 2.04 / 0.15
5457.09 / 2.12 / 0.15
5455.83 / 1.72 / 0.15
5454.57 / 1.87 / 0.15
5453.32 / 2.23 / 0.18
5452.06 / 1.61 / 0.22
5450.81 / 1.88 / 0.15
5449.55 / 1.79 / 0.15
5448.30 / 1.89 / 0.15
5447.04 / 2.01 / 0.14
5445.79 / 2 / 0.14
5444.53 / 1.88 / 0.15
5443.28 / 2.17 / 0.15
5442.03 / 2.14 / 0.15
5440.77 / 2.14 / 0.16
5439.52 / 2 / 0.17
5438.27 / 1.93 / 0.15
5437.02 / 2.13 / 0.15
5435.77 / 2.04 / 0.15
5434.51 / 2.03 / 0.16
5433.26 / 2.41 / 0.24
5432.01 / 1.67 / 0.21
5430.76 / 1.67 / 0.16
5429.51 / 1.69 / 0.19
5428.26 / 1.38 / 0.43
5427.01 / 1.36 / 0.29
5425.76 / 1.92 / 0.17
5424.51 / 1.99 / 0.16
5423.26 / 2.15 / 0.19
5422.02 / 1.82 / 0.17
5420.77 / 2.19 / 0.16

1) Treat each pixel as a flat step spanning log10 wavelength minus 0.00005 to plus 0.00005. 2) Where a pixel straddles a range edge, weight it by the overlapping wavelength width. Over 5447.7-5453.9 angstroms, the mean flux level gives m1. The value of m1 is 1.88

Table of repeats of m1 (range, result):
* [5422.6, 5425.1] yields 2.07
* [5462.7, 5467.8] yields 1.97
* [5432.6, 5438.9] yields 2.11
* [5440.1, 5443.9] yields 2.15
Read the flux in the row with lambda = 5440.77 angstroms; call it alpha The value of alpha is 2.14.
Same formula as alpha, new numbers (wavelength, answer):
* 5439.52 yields 2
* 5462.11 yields 1.71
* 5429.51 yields 1.69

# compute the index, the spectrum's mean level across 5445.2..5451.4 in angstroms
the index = 1.91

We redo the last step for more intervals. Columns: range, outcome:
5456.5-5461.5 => 1.99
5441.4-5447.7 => 2.04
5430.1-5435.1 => 1.94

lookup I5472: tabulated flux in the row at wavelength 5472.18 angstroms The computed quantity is 2.16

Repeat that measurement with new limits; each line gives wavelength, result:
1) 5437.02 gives 2.13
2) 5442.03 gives 2.14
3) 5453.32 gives 2.23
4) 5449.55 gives 1.79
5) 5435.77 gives 2.04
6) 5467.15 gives 1.76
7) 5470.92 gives 1.86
